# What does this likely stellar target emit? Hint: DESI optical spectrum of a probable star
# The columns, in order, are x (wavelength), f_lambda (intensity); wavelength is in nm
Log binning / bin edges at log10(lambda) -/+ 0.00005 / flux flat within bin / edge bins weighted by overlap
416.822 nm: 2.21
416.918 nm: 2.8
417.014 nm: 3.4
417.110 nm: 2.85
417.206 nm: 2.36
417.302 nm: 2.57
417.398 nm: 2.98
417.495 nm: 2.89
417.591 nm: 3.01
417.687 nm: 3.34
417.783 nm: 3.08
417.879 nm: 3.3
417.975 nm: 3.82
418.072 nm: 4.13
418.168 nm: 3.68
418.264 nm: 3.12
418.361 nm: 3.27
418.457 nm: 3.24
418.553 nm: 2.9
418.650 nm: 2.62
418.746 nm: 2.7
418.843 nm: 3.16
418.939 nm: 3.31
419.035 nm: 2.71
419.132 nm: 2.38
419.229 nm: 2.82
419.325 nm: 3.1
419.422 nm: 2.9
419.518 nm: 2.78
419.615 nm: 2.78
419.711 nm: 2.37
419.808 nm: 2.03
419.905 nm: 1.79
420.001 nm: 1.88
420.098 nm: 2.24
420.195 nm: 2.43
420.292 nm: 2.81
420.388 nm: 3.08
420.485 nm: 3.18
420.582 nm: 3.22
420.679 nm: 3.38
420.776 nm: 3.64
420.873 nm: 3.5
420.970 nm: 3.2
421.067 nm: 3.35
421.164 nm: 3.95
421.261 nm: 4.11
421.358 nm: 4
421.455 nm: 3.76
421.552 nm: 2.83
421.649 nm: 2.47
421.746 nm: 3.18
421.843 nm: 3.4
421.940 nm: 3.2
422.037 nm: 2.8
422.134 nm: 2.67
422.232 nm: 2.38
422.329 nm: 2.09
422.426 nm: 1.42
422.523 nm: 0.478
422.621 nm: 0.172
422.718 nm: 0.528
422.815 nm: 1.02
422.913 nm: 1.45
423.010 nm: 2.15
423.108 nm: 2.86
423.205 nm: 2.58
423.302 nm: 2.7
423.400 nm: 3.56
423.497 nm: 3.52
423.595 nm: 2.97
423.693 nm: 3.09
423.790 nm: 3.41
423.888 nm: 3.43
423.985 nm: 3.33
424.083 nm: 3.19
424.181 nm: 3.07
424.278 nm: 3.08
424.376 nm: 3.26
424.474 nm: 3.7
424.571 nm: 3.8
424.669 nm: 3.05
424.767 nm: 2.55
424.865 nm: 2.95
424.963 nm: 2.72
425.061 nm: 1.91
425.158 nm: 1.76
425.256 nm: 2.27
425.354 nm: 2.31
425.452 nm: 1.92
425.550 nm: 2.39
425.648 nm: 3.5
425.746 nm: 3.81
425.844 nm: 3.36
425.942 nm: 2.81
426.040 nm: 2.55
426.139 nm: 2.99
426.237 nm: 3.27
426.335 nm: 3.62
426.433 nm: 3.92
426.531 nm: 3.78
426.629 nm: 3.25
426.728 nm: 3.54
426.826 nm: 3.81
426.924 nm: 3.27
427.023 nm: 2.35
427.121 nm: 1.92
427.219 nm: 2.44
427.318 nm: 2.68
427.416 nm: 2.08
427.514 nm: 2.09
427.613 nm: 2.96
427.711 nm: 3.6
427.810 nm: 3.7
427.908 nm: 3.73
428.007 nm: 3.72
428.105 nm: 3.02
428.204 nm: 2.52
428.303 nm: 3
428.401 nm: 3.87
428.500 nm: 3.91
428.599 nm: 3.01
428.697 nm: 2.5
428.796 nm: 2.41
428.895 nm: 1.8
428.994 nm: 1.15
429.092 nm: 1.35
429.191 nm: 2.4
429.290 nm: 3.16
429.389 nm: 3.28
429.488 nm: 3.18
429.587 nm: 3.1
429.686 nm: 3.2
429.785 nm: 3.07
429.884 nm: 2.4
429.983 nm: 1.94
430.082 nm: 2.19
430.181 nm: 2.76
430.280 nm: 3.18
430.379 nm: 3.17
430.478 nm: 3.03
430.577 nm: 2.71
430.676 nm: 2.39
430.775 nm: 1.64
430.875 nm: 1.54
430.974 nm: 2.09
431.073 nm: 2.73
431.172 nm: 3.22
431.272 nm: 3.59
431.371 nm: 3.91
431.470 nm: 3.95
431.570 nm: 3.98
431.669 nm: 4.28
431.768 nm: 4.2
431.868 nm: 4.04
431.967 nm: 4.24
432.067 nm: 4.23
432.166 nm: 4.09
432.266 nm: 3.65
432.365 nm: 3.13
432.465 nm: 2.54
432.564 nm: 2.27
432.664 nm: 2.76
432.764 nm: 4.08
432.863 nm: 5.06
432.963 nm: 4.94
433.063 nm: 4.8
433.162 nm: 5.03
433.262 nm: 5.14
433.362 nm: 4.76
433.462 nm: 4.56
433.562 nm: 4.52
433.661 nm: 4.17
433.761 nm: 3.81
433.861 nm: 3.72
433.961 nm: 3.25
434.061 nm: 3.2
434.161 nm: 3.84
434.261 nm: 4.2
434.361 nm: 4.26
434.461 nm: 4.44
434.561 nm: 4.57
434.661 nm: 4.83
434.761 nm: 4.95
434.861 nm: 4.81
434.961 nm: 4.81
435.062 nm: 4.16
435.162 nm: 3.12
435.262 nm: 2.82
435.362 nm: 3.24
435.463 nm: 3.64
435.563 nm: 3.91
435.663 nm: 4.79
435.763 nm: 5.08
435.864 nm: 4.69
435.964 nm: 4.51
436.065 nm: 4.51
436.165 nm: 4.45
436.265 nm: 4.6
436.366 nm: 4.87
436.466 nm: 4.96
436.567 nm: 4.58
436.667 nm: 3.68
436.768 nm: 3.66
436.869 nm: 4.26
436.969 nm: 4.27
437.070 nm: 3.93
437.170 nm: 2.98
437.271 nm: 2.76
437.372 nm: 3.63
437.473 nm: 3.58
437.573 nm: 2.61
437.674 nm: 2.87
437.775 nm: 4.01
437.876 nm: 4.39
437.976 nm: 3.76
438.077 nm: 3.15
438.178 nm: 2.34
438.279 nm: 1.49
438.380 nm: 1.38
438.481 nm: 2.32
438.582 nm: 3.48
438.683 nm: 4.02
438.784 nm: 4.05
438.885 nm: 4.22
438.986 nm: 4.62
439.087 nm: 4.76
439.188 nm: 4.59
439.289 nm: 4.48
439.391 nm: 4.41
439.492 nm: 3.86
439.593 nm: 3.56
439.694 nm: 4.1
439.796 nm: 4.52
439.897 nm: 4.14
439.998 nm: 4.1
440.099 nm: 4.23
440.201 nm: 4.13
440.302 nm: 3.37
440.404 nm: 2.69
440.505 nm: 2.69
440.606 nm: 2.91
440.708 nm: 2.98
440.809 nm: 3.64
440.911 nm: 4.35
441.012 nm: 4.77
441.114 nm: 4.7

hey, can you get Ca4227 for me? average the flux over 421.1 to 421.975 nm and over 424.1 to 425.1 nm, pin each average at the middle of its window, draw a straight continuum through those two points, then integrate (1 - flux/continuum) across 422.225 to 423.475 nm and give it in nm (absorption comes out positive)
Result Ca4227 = 0.55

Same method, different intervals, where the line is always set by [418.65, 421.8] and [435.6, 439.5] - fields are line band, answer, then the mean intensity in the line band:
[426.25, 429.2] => 0.373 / 2.92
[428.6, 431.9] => 0.623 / 2.83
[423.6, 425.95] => 0.185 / 2.95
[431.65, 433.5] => -0.248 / 4.09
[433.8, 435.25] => -0.161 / 4.12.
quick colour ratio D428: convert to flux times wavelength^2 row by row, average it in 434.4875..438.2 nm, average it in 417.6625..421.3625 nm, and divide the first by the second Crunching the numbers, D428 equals 1.42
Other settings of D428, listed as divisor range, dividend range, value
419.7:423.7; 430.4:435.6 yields 1.51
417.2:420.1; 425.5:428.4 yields 1.12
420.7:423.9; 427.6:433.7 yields 1.26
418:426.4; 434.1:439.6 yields 1.48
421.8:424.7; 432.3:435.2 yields 1.66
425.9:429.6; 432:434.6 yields 1.41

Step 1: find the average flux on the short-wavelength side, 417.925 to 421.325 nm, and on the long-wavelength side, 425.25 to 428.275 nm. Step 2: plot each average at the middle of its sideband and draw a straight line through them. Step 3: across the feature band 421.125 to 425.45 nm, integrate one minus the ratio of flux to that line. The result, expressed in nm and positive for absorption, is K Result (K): 0.46 nm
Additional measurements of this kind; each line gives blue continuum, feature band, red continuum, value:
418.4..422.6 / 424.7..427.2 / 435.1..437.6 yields 0.255 nm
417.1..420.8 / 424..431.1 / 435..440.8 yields 0.980 nm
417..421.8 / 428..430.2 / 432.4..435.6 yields 0.591 nm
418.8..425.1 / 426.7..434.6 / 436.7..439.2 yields -0.330 nm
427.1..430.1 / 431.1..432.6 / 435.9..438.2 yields -0.236 nm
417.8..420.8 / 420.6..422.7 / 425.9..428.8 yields 0.100 nm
